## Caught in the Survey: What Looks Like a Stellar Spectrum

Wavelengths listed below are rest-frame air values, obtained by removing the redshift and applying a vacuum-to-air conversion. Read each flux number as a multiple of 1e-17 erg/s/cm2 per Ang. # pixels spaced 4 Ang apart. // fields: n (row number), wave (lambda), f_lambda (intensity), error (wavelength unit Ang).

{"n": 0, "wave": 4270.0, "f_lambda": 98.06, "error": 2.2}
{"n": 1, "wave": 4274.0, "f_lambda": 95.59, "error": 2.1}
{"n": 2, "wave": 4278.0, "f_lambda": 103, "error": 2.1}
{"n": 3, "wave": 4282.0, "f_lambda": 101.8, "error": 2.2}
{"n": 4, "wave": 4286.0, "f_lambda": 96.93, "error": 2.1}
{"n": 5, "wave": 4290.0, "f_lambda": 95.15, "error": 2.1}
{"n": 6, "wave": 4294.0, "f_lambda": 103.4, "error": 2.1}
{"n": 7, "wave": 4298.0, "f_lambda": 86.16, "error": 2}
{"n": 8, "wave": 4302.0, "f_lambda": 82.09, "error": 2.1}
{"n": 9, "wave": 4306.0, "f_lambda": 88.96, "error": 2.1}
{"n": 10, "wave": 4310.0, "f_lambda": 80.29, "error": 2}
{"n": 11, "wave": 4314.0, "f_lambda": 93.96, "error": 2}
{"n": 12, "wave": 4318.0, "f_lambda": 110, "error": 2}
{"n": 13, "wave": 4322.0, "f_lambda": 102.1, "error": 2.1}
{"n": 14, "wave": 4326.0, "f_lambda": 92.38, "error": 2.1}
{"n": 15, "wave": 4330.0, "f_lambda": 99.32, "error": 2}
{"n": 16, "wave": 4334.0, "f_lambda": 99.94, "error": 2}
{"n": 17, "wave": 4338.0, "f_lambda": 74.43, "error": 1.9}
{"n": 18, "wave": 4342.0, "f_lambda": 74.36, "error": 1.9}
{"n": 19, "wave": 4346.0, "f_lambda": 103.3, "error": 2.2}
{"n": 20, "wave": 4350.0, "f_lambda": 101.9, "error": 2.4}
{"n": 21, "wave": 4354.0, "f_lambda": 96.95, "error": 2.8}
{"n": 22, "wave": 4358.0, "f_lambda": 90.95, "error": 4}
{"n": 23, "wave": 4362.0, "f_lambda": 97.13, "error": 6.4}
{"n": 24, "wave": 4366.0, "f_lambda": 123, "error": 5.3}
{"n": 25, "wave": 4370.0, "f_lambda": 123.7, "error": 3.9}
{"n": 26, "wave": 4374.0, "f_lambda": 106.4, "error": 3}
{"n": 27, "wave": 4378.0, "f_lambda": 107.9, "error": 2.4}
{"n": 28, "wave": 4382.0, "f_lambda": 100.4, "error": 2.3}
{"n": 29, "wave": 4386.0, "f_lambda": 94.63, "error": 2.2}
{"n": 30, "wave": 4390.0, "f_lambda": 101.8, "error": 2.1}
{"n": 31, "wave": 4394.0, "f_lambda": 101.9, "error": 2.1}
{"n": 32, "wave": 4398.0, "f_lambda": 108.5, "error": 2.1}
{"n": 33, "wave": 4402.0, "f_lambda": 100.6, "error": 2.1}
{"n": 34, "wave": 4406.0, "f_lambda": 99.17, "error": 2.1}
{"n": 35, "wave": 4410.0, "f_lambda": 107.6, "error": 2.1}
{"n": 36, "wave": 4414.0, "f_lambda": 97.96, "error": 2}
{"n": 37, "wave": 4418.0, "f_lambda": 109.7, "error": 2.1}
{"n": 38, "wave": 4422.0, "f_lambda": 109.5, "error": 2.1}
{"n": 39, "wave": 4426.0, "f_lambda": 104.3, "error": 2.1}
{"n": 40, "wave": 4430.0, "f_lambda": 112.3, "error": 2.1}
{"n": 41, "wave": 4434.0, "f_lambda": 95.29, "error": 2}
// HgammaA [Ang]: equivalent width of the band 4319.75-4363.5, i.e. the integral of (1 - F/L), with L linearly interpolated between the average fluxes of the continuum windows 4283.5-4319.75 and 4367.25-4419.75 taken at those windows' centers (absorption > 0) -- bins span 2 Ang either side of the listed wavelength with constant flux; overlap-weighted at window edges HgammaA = 1.9 Ang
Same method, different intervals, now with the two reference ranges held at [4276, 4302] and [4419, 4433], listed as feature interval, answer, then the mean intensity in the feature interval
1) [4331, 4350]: 2.0 Ang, 90.1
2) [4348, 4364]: 0.8 Ang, 96.7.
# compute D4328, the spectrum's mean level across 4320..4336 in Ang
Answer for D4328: 98.4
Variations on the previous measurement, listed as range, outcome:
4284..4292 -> 96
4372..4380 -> 107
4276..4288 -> 101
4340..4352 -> 93.2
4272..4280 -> 99.3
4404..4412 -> 103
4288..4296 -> 99.3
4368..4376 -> 115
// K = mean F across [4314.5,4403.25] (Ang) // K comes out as 100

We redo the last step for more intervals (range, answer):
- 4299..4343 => 91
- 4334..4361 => 91.3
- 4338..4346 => 81.6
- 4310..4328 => 97.5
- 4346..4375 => 106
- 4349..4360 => 96.1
